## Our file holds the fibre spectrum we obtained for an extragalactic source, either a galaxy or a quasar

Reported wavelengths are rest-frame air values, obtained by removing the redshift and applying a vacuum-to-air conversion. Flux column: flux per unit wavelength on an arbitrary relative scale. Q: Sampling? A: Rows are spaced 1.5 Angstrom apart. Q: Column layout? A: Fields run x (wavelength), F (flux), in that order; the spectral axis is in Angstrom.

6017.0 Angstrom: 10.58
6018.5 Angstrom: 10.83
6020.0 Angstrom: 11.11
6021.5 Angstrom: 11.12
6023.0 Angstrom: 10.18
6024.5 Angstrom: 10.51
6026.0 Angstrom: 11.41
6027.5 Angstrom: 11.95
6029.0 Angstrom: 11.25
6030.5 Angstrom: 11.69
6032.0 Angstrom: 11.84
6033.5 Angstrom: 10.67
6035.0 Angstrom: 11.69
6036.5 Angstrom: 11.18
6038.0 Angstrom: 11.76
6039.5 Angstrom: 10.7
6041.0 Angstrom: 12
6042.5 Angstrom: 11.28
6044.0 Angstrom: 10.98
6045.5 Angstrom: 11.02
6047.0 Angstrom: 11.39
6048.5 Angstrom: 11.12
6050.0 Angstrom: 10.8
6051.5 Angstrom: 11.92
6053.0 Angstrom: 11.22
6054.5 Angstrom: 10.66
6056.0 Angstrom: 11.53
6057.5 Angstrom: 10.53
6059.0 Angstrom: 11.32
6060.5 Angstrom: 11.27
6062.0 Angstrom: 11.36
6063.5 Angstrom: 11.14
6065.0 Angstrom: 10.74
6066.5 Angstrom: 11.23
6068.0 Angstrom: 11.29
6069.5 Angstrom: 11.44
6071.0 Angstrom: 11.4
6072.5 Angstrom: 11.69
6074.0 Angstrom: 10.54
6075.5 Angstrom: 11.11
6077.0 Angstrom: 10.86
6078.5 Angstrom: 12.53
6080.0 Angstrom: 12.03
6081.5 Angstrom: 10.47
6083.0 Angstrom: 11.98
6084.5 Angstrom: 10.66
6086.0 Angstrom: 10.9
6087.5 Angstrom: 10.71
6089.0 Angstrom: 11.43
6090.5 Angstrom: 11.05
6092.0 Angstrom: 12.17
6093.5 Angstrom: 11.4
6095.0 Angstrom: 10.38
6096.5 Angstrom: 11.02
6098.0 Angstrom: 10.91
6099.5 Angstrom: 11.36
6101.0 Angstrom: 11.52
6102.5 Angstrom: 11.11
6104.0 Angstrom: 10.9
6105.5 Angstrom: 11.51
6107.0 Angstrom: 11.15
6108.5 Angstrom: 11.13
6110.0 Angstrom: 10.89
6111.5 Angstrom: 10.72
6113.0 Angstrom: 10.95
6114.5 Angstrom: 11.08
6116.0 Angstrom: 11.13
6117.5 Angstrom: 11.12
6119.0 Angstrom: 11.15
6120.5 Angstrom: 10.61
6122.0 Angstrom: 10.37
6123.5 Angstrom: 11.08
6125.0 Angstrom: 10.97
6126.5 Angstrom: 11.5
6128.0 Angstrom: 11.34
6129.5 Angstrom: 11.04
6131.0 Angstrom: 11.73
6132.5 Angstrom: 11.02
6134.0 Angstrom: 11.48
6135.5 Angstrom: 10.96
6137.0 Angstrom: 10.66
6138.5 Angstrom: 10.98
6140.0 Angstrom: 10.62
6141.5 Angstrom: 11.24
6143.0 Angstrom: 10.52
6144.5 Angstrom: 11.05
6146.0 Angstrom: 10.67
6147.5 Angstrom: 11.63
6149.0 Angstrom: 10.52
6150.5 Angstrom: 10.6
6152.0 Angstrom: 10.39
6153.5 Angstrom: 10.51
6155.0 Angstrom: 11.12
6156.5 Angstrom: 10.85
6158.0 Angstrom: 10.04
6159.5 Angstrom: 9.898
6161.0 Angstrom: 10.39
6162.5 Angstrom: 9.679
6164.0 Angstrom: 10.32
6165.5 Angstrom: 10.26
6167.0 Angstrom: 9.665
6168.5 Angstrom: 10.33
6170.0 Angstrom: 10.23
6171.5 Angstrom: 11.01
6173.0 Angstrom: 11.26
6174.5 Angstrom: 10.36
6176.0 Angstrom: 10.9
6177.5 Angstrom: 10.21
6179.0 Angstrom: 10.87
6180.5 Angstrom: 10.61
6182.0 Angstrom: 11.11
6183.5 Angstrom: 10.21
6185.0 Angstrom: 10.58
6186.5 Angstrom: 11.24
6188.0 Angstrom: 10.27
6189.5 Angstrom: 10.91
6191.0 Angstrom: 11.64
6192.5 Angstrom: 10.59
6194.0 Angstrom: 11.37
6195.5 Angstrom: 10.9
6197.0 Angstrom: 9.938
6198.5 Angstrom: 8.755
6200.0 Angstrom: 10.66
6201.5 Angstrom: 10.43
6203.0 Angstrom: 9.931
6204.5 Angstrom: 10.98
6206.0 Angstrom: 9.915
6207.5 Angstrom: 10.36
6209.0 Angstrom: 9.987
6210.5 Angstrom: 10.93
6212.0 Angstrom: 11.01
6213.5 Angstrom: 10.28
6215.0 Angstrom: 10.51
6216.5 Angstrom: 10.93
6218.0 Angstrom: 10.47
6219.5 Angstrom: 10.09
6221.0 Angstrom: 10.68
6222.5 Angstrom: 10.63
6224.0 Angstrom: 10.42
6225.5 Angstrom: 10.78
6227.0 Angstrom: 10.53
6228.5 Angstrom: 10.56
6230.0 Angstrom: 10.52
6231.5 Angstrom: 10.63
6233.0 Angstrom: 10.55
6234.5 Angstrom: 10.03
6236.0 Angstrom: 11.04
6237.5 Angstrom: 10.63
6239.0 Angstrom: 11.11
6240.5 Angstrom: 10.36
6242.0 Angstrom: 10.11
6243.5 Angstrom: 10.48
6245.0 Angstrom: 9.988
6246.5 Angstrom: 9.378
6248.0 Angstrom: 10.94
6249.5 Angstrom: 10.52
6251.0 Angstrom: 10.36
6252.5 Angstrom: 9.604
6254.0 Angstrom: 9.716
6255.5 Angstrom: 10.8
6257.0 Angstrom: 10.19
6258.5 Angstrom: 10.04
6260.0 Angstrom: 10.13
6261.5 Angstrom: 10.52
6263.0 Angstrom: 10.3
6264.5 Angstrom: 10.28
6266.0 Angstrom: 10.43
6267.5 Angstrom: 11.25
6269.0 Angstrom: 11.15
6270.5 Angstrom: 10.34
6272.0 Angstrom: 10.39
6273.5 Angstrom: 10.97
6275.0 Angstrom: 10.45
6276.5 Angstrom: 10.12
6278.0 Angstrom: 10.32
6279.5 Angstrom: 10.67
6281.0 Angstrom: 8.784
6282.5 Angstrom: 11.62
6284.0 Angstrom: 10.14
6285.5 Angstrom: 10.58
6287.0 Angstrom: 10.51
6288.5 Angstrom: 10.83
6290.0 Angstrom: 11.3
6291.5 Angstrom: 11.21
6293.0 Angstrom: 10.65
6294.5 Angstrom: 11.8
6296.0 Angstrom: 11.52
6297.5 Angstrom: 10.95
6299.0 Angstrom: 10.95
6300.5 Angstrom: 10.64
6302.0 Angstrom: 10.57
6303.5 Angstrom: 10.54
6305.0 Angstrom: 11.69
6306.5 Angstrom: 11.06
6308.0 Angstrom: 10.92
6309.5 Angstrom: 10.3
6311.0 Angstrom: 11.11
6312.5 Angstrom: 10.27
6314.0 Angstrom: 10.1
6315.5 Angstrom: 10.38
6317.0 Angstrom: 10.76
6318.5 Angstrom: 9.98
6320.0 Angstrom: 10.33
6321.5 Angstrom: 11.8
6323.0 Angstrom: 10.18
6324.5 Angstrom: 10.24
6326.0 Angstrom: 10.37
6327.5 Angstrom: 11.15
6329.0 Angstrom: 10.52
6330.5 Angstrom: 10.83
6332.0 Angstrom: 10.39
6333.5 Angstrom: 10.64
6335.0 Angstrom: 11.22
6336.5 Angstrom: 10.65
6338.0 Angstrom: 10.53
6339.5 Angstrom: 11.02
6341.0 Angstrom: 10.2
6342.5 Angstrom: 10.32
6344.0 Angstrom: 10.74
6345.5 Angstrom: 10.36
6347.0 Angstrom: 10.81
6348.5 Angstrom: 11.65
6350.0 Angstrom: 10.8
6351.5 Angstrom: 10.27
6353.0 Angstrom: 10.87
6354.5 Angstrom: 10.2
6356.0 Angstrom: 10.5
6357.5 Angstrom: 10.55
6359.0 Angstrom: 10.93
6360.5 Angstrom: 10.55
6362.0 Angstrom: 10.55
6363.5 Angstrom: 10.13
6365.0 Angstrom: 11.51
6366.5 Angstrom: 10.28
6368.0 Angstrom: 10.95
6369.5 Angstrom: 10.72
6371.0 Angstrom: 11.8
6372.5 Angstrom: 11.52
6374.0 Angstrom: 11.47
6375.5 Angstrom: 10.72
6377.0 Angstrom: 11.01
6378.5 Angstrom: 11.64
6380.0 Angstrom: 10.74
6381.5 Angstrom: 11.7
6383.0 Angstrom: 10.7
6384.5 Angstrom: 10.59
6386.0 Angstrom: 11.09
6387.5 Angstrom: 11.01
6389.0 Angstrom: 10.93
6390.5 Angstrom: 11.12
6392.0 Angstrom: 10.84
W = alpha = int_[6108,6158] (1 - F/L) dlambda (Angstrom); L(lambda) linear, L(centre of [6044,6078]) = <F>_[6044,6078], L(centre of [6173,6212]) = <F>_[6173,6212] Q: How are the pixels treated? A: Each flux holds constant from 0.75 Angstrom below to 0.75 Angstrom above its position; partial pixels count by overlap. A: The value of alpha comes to -0.5 Angstrom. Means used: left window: 11.2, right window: 10.6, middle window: 10.9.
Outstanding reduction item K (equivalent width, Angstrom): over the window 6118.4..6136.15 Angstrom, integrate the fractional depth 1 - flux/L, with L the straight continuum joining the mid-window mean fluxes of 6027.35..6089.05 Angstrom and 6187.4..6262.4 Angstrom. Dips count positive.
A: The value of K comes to -0.3 Angstrom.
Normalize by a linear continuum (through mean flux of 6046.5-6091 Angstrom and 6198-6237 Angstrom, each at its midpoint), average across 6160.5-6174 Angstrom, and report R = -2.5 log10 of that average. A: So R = 0.04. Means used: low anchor 11.2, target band 10.3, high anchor 10.5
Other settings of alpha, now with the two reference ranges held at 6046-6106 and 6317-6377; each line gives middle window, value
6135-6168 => 1.5 Angstrom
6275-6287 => 0.6 Angstrom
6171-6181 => 0.3 Angstrom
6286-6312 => -0.4 Angstrom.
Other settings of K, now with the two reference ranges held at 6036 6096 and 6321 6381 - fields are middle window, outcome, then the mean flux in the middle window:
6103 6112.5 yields 0.1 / 11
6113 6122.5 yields 0.2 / 10.9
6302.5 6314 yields 0.1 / 10.8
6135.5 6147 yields 0.3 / 10.8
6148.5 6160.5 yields 0.7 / 10.5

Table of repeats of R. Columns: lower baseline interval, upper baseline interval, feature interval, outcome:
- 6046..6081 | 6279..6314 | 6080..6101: 0.00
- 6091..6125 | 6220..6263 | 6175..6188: 0.00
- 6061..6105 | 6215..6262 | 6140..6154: 0.01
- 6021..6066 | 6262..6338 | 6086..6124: 0.00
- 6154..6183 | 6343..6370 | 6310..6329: 0.01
